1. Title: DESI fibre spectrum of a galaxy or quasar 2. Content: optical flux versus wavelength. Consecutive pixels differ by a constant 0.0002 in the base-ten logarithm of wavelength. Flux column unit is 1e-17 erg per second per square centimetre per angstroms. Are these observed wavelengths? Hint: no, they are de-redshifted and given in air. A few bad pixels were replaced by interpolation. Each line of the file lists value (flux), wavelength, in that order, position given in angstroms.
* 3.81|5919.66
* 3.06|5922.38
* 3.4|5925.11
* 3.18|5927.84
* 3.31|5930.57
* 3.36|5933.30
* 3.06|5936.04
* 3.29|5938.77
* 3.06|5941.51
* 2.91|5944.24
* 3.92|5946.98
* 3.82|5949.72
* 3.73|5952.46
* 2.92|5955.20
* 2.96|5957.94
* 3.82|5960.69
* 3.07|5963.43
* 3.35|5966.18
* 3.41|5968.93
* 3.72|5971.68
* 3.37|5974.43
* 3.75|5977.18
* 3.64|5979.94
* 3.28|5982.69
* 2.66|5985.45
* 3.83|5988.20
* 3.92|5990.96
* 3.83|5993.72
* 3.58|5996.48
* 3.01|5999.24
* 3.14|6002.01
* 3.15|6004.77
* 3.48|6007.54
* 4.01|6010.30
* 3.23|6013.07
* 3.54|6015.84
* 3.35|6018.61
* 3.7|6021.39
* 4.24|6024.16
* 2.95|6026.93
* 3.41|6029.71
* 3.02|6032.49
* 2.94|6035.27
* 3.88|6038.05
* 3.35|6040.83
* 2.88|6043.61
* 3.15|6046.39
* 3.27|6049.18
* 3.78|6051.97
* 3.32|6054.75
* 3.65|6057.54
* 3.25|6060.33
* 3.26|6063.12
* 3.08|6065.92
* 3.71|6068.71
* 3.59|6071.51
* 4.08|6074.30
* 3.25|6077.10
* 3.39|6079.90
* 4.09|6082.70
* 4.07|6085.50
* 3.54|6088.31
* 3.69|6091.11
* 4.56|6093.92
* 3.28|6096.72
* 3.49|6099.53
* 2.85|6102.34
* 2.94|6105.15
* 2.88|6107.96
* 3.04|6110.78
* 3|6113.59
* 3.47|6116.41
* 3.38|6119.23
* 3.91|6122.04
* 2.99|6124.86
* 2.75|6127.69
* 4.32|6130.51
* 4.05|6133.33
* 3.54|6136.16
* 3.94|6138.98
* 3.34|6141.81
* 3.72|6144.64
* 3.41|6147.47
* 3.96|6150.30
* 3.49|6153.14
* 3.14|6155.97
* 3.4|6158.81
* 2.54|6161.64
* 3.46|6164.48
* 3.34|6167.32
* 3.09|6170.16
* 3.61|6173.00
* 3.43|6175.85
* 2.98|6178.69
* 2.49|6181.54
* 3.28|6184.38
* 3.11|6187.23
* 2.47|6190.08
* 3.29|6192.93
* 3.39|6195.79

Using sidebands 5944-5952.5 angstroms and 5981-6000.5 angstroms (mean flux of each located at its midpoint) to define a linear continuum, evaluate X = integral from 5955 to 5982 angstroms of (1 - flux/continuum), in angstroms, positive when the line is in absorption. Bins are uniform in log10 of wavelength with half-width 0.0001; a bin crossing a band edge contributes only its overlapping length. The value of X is 1.1 angstroms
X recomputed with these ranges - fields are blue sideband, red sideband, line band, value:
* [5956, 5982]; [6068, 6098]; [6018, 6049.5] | 2.3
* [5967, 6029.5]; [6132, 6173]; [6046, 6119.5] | 0.5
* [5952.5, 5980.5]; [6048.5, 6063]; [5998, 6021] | 0.3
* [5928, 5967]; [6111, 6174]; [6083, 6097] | -2.0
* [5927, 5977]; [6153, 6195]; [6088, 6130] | -1.7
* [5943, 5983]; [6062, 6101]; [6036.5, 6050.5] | 1.1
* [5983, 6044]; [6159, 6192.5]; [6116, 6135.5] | -2.2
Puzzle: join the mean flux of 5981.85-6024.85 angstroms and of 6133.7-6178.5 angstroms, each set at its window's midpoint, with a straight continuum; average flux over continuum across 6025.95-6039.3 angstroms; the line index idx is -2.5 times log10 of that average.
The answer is 0.08 mag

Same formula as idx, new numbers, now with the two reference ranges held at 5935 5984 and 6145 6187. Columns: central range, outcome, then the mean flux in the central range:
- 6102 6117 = 0.10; 3.02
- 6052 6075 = -0.05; 3.49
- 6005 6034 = -0.04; 3.48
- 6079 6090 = -0.14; 3.79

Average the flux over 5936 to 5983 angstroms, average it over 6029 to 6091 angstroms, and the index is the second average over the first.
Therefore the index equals 1.0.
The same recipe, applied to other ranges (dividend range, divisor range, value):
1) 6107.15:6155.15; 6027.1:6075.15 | 1.03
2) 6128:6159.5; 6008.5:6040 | 1.05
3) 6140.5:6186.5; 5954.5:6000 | 0.96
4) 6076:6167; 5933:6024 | 1.01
